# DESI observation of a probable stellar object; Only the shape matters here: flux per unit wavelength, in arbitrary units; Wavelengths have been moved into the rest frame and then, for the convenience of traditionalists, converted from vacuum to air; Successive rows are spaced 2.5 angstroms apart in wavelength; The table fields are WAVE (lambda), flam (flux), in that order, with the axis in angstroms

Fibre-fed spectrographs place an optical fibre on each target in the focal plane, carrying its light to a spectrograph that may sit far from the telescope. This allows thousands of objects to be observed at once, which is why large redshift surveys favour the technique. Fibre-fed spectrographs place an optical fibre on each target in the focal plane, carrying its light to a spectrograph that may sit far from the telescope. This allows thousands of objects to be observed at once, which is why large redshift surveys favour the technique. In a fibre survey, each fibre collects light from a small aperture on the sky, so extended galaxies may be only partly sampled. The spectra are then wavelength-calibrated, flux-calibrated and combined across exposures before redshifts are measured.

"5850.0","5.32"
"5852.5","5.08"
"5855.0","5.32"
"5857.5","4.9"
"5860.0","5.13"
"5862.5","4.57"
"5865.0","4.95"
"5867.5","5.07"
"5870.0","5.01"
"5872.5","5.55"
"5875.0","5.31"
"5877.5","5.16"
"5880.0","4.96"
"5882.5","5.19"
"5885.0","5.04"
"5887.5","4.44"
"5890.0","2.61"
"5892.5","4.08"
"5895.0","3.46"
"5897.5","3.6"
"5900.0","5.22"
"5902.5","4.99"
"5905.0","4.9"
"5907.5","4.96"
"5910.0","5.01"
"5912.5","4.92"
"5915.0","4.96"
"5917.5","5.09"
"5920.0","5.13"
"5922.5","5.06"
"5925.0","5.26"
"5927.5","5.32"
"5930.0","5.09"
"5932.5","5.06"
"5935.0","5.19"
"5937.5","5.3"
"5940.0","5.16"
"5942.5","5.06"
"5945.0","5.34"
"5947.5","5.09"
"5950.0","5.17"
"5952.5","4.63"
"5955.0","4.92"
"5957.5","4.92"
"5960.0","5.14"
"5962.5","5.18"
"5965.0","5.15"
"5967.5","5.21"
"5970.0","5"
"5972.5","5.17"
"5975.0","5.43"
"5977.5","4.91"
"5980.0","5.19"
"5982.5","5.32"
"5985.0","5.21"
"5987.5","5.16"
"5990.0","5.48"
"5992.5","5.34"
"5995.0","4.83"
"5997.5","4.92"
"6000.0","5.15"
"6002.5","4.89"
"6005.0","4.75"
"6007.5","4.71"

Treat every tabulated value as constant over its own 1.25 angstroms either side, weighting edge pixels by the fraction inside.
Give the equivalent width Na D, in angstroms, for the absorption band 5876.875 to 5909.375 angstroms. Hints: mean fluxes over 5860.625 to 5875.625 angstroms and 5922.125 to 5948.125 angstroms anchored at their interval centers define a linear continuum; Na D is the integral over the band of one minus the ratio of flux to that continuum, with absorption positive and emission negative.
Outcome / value 3.85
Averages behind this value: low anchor 5.07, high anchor 5.18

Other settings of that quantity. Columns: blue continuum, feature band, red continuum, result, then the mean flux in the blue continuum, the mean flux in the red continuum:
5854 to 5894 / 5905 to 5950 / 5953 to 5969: -1.3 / 4.82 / 5.06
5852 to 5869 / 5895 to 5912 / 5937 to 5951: 1.4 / 5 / 5.18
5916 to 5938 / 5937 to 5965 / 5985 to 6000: 0.4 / 5.16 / 5.15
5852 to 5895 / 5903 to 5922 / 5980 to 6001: -0.3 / 4.8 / 5.18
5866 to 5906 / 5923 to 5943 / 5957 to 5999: -1.1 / 4.66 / 5.15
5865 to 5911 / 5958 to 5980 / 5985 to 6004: -0.6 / 4.7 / 5.11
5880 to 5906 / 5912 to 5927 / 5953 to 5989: -1.5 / 4.38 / 5.13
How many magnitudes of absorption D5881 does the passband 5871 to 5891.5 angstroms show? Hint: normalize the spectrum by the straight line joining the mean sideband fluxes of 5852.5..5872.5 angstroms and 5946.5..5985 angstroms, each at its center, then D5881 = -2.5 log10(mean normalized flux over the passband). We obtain 0.06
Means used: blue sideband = 5.03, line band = 4.78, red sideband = 5.1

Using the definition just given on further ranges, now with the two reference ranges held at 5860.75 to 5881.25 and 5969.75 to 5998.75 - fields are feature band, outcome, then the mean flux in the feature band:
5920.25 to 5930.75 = -0.013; 5.18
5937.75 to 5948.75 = -0.009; 5.17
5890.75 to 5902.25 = 0.235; 4.1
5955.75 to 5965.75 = 0.013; 5.09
